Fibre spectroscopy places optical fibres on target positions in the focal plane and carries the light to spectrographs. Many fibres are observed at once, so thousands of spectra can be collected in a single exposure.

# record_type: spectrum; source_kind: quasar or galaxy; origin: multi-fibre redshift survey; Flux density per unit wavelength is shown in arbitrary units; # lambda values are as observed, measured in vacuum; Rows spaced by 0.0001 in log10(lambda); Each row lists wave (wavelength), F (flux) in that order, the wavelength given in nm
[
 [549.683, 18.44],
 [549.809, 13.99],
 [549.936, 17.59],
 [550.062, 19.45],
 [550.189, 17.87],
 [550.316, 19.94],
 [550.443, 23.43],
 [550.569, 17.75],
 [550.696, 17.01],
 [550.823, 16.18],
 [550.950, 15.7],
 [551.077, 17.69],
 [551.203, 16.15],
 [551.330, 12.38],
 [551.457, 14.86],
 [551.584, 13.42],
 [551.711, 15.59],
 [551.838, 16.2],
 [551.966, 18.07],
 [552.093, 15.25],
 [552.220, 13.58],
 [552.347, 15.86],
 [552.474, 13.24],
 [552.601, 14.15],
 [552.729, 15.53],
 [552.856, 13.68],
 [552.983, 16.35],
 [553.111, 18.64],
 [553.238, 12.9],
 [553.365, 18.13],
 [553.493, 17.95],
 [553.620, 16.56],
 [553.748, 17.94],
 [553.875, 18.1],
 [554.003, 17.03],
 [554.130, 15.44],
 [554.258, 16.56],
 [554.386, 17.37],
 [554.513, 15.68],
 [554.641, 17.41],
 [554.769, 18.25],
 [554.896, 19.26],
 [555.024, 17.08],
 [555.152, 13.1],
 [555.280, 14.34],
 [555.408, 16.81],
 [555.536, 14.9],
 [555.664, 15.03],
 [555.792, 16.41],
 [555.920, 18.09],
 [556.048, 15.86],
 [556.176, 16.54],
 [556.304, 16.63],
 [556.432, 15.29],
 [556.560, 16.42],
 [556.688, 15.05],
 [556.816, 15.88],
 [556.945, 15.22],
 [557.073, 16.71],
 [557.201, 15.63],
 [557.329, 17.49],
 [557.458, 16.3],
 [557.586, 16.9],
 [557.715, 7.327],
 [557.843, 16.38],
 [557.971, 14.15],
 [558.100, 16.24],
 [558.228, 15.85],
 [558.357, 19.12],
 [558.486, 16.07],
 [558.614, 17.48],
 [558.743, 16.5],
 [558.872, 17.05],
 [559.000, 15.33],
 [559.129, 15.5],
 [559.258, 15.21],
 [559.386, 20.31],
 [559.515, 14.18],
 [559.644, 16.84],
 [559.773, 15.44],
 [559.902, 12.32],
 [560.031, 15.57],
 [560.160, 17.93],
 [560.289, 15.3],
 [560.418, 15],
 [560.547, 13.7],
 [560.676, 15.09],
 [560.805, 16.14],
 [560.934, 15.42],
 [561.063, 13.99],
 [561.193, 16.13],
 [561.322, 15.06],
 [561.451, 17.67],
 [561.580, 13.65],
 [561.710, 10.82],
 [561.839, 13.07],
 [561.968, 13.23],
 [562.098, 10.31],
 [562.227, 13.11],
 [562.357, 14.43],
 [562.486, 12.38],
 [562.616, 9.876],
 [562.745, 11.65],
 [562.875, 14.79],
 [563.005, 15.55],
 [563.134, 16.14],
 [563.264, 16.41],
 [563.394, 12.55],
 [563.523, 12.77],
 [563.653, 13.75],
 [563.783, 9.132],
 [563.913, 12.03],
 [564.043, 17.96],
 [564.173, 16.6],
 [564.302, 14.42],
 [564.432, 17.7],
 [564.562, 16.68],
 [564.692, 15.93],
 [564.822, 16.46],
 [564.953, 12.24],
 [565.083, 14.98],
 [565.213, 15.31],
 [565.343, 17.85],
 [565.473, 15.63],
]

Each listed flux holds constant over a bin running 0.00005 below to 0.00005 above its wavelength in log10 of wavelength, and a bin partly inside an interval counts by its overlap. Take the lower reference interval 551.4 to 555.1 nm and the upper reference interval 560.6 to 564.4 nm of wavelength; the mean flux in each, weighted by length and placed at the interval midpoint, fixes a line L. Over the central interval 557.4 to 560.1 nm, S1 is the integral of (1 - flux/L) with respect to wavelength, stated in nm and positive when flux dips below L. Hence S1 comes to -0.15 nm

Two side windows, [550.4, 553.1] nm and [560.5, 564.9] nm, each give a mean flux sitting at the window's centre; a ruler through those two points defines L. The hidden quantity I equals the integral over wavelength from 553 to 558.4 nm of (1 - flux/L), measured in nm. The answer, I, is -0.35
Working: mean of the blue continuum 15.8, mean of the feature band 16.2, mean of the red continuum 14.2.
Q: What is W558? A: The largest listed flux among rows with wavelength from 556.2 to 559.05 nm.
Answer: 19.12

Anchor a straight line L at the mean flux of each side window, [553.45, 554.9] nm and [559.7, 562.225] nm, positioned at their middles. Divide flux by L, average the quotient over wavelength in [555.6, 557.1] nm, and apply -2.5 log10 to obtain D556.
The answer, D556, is 0.02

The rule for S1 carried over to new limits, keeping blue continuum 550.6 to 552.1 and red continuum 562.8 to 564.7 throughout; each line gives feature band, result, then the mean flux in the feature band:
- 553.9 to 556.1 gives -0.13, 16.4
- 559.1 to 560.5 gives -0.06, 15.8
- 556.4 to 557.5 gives -0.05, 16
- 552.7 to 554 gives -0.09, 16.6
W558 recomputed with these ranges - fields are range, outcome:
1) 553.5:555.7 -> 19.26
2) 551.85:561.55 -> 20.31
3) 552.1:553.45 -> 18.64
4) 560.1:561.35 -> 17.93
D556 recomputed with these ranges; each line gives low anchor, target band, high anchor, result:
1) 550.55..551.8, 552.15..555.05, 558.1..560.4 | -0.04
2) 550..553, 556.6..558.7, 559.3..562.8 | -0.05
